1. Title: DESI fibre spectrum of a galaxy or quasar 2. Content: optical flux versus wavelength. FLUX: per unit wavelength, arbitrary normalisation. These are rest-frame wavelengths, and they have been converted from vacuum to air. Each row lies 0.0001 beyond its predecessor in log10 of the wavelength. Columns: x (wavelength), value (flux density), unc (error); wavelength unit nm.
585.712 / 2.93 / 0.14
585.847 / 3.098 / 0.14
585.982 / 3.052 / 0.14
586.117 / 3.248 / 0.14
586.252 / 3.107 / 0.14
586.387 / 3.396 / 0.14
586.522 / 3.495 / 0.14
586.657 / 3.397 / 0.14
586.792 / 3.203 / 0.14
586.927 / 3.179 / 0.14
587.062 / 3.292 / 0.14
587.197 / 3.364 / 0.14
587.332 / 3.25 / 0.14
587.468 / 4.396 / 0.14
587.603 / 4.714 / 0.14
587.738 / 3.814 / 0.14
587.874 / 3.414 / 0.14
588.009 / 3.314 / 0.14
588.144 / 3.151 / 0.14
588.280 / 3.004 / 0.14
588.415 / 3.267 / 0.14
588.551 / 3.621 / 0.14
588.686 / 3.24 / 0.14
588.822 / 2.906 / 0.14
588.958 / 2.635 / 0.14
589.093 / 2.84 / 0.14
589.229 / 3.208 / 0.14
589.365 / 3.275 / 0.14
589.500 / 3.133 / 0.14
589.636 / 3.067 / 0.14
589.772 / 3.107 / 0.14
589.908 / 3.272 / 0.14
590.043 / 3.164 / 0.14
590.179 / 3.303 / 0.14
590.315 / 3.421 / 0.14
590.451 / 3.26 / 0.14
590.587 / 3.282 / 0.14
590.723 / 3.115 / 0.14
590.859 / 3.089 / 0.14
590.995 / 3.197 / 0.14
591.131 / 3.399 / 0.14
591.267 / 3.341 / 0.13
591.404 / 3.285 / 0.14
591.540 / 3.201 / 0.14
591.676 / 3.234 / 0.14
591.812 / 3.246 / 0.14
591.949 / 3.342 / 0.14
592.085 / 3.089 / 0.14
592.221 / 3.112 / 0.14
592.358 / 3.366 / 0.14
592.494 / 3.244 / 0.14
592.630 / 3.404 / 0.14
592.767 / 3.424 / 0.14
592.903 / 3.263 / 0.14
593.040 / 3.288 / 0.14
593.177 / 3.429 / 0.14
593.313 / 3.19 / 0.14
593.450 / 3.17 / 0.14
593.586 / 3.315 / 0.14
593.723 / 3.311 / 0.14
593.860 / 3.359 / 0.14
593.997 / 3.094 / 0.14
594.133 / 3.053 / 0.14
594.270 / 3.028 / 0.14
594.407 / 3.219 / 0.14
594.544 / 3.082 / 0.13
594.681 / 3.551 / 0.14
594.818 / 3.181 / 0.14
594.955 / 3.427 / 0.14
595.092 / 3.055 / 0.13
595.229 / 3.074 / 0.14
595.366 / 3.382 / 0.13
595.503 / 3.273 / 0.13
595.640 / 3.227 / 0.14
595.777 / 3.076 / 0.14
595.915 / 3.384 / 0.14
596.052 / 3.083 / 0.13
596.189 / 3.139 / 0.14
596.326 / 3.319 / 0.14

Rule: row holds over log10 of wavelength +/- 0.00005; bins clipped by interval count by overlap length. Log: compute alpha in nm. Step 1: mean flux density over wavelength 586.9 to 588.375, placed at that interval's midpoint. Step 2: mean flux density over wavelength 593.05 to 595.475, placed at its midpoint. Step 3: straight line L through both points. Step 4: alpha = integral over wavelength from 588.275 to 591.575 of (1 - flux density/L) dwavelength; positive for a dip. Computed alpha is 0.24 nm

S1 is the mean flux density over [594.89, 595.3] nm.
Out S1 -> 3.19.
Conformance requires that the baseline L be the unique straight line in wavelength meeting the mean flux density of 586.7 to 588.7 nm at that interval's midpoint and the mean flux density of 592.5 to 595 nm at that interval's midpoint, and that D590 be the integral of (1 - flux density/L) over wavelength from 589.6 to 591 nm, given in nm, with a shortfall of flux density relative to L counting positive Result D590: 0.07 nm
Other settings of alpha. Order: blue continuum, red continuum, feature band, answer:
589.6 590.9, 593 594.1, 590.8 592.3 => 0.00 nm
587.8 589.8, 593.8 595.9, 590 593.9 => -0.11 nm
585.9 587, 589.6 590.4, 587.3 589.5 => -0.09 nm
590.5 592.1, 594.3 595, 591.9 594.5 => 0.01 nm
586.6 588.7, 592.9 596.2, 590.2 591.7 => 0.05 nm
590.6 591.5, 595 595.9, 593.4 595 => -0.01 nm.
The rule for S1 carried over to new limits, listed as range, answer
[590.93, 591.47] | 3.3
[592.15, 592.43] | 3.24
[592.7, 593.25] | 3.35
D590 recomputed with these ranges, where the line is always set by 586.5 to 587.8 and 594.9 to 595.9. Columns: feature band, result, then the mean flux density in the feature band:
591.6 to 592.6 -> 0.04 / 3.24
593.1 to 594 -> 0.01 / 3.28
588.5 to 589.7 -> 0.15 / 3.1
